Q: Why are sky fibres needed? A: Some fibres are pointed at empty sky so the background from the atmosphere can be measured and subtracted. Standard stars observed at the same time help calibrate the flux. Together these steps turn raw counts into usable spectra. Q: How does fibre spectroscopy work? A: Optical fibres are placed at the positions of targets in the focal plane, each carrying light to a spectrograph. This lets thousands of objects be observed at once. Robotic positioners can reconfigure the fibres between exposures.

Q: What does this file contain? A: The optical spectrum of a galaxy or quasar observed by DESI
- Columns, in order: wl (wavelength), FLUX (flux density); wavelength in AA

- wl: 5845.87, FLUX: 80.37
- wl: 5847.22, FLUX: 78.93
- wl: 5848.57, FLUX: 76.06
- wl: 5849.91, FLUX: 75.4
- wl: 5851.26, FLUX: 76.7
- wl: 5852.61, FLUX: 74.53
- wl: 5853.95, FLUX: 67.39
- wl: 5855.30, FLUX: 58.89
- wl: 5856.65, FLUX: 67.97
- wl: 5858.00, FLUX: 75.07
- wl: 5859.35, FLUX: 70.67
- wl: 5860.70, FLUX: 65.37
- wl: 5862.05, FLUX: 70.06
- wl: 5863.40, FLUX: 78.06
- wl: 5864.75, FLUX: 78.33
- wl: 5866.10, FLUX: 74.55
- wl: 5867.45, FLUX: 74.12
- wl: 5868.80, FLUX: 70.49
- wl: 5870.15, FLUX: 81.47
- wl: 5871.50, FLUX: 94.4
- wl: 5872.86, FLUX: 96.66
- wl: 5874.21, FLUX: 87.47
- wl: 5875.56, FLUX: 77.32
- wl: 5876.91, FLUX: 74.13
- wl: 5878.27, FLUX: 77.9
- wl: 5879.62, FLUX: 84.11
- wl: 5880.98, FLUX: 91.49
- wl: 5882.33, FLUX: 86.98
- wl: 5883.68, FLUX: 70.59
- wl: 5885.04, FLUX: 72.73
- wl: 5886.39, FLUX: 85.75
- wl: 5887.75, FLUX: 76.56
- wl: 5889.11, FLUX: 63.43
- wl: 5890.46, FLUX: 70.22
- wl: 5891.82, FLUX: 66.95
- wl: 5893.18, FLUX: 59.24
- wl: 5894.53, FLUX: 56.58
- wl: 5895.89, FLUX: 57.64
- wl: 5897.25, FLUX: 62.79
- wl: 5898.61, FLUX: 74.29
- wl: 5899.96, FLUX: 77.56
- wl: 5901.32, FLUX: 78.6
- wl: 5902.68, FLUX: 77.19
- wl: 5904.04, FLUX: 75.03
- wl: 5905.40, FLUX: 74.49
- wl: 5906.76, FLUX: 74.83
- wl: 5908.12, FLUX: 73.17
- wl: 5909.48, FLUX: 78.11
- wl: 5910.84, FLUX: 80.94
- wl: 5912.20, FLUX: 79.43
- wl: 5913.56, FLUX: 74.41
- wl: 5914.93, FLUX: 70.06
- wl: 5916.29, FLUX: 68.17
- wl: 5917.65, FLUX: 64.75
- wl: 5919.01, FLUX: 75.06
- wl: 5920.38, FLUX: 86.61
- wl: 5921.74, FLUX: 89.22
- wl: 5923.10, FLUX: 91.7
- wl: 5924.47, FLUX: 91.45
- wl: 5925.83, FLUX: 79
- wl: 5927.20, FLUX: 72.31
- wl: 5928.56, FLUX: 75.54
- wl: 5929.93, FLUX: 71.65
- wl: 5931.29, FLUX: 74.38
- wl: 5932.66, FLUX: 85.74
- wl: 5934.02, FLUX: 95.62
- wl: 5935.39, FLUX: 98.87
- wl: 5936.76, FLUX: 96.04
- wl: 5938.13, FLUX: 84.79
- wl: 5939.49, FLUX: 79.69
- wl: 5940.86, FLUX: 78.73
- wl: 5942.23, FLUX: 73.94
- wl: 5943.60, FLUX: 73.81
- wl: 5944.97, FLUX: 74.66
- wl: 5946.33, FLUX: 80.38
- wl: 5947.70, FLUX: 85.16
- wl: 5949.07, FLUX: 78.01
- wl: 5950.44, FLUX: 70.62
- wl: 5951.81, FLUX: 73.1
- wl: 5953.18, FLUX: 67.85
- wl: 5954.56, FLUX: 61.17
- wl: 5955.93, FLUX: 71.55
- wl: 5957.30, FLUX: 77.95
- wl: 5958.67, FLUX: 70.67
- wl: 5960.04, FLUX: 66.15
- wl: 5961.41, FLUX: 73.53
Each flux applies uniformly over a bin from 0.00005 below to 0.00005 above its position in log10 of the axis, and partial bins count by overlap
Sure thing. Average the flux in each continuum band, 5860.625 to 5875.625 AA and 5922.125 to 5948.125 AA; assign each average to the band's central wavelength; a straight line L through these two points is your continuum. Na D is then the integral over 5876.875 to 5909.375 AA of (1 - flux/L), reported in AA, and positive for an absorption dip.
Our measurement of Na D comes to 2.88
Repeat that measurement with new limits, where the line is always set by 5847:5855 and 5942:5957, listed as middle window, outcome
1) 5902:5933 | -1.5 AA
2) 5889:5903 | 1.2 AA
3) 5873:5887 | -1.4 AA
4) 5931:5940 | -1.8 AA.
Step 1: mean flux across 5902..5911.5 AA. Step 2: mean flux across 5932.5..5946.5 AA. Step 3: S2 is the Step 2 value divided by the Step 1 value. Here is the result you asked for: 1.10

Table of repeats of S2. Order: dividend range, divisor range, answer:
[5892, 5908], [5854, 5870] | 0.98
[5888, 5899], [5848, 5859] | 0.90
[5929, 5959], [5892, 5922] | 1.08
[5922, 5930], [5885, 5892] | 1.11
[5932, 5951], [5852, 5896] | 1.11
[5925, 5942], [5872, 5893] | 1.05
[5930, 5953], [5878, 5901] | 1.11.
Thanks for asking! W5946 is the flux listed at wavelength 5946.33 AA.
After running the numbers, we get 80.38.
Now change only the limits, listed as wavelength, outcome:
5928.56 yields 75.54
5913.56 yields 74.41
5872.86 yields 96.66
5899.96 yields 77.56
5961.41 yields 73.53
